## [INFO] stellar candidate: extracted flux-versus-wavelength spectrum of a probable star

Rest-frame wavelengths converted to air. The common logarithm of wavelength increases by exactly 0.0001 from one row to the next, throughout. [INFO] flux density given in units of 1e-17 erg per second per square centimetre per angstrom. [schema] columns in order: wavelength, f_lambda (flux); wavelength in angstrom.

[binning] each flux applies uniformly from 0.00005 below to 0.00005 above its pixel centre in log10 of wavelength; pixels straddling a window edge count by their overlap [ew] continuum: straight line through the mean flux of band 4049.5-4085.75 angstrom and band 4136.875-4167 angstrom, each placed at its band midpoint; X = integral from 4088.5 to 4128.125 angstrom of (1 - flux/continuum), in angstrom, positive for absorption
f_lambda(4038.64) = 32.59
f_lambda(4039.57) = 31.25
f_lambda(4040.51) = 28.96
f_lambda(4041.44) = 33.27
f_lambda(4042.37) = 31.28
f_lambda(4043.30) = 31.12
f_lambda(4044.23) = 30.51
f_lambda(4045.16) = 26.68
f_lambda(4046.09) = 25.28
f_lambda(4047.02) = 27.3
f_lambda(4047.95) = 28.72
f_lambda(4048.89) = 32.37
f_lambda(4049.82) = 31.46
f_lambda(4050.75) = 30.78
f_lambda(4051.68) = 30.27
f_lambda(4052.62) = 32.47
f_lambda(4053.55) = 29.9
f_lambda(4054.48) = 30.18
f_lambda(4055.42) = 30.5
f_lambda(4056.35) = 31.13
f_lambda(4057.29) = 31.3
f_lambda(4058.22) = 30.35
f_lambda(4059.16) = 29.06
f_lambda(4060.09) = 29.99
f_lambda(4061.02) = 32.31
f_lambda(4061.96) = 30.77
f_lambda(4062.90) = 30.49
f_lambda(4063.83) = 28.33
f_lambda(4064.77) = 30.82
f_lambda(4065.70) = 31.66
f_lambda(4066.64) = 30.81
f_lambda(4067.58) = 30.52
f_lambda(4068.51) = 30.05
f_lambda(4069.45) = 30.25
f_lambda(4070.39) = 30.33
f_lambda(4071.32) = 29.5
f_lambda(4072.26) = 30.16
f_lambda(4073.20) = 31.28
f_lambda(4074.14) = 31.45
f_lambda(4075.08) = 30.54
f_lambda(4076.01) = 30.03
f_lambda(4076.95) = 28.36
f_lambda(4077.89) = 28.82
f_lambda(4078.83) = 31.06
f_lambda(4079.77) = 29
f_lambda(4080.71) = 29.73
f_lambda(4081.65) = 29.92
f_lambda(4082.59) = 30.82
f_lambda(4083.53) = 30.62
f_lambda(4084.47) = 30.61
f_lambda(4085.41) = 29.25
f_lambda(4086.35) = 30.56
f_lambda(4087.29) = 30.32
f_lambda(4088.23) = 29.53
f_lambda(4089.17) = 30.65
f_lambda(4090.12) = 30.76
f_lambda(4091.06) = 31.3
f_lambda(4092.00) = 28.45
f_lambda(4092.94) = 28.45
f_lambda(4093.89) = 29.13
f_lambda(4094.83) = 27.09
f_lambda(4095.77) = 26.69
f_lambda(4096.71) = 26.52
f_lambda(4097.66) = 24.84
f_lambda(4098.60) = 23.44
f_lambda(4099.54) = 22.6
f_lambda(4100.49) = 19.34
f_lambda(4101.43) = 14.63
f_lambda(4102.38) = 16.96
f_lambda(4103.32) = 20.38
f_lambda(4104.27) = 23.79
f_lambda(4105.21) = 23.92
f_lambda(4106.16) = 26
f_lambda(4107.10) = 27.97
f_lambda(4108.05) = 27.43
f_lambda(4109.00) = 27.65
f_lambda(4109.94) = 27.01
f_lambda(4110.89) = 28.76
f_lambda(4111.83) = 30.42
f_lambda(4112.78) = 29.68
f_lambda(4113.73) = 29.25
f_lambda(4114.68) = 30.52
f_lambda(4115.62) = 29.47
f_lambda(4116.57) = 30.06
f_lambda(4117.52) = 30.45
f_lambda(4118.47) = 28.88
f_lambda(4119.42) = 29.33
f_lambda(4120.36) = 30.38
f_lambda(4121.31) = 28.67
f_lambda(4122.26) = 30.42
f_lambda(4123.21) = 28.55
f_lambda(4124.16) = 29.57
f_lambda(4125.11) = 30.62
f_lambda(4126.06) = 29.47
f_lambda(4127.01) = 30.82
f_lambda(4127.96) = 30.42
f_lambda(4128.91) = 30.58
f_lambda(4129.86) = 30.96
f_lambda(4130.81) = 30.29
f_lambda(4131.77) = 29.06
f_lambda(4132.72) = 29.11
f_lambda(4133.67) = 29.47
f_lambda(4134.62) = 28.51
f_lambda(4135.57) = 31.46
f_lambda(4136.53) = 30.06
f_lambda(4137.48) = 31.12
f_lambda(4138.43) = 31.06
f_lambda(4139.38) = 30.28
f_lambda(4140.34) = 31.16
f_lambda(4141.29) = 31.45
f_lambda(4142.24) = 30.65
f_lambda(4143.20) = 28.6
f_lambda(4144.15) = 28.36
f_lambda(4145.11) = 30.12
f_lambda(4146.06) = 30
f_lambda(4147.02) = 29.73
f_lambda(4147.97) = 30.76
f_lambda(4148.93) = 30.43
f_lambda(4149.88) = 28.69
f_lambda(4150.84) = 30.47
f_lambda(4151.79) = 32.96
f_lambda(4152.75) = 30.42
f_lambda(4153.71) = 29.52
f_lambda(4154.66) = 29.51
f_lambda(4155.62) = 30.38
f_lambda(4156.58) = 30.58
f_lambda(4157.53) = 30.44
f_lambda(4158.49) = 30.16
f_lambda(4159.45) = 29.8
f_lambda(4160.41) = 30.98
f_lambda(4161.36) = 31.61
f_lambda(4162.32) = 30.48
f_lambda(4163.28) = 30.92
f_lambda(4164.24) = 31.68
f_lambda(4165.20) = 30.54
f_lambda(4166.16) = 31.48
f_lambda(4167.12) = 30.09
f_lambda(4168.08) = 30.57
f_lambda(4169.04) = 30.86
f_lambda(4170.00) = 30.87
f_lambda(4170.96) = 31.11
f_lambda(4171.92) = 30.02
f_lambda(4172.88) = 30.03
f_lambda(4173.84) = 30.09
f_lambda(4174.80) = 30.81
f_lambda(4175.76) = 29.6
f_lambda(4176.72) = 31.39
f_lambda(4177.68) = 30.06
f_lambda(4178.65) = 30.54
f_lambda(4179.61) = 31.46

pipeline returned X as 3.9 angstrom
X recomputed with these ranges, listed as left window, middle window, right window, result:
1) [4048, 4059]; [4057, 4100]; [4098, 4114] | -2.6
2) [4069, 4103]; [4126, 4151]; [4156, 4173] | -0.2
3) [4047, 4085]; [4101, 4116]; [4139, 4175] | 2.2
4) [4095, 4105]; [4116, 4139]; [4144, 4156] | -3.0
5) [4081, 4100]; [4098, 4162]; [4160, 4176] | 2.1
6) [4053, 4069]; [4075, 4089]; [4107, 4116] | -0.1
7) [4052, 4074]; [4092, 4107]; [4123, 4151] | 3.2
